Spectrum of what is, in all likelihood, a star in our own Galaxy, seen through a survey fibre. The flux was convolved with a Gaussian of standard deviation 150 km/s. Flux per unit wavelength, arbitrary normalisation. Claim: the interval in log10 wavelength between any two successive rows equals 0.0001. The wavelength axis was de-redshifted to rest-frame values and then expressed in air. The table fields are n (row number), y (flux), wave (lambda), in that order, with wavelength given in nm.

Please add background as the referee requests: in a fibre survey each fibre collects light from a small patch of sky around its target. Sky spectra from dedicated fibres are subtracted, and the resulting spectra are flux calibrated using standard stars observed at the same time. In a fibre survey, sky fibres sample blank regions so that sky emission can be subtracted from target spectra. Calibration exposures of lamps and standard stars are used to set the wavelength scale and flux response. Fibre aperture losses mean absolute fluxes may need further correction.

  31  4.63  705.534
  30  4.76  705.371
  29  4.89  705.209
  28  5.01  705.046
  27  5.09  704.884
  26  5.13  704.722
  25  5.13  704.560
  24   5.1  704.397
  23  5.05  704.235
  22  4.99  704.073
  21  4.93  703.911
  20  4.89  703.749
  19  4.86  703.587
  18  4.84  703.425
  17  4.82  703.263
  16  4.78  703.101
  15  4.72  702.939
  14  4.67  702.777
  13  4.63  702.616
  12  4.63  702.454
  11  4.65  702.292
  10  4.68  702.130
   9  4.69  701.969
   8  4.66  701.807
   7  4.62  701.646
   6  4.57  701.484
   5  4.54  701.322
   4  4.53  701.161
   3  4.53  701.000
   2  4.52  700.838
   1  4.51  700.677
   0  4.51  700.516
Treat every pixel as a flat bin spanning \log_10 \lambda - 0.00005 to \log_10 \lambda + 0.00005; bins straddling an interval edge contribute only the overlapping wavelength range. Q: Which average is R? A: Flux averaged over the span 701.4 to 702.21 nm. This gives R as 4.64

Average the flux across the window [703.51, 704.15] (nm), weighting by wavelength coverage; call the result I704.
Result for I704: 4.92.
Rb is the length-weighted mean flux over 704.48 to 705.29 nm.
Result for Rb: 5.05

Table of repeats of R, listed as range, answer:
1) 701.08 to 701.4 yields 4.55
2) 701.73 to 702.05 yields 4.68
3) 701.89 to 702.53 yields 4.66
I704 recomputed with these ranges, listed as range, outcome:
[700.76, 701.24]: 4.53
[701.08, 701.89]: 4.58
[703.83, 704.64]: 5.04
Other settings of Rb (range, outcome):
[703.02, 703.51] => 4.81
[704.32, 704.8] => 5.11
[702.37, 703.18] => 4.69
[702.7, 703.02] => 4.69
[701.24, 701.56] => 4.55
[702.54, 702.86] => 4.66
